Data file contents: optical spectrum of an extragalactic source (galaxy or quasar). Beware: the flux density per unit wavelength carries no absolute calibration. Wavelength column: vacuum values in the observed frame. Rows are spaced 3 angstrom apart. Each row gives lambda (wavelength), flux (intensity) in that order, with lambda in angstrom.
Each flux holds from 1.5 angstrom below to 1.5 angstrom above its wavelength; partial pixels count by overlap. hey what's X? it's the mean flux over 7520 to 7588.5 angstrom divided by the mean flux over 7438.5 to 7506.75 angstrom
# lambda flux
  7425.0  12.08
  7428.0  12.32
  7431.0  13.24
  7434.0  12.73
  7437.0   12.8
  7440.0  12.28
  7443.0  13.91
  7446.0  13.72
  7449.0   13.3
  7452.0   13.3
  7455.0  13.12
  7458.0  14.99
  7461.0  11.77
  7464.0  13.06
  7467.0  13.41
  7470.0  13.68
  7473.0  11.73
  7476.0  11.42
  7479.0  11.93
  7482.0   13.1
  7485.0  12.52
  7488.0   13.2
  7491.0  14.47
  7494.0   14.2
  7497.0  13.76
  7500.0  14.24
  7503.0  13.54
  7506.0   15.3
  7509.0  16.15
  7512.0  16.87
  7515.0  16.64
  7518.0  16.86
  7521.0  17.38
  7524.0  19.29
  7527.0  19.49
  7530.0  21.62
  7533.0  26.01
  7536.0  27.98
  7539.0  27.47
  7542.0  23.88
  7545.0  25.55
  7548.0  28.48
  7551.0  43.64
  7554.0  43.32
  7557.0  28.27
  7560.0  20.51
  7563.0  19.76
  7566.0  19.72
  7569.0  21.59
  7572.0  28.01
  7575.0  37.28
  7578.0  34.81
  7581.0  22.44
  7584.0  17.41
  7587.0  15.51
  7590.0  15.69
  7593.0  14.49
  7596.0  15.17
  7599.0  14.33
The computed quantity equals 1.93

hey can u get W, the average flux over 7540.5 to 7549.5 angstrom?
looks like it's 26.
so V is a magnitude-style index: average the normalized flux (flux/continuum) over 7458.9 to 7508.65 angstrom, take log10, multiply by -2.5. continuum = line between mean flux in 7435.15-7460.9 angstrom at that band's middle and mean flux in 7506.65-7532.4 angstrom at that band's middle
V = 0.19 mag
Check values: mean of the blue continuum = 13.3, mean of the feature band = 13.3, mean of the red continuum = 18.2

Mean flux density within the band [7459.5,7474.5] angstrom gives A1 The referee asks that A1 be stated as 12.7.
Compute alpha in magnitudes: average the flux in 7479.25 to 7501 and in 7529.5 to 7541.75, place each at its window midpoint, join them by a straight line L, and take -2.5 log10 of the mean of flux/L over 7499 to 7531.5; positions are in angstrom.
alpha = 0.191 mag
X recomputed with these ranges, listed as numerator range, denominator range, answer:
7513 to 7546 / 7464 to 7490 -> 1.73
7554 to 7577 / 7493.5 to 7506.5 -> 1.87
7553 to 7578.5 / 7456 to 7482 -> 2.16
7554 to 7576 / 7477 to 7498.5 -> 1.96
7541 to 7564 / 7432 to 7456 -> 2.24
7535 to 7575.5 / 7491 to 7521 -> 1.83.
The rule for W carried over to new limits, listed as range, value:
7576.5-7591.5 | 21.2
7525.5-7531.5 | 20.6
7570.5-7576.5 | 32.6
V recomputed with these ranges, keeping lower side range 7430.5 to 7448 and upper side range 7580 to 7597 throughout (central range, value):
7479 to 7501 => 0.064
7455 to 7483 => 0.082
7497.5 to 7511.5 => -0.015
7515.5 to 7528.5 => -0.200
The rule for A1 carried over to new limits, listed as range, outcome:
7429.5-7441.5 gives 12.8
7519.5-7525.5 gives 18.3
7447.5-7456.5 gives 13.2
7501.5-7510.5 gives 15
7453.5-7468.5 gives 13.3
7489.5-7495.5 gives 14.3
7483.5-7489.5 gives 12.9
